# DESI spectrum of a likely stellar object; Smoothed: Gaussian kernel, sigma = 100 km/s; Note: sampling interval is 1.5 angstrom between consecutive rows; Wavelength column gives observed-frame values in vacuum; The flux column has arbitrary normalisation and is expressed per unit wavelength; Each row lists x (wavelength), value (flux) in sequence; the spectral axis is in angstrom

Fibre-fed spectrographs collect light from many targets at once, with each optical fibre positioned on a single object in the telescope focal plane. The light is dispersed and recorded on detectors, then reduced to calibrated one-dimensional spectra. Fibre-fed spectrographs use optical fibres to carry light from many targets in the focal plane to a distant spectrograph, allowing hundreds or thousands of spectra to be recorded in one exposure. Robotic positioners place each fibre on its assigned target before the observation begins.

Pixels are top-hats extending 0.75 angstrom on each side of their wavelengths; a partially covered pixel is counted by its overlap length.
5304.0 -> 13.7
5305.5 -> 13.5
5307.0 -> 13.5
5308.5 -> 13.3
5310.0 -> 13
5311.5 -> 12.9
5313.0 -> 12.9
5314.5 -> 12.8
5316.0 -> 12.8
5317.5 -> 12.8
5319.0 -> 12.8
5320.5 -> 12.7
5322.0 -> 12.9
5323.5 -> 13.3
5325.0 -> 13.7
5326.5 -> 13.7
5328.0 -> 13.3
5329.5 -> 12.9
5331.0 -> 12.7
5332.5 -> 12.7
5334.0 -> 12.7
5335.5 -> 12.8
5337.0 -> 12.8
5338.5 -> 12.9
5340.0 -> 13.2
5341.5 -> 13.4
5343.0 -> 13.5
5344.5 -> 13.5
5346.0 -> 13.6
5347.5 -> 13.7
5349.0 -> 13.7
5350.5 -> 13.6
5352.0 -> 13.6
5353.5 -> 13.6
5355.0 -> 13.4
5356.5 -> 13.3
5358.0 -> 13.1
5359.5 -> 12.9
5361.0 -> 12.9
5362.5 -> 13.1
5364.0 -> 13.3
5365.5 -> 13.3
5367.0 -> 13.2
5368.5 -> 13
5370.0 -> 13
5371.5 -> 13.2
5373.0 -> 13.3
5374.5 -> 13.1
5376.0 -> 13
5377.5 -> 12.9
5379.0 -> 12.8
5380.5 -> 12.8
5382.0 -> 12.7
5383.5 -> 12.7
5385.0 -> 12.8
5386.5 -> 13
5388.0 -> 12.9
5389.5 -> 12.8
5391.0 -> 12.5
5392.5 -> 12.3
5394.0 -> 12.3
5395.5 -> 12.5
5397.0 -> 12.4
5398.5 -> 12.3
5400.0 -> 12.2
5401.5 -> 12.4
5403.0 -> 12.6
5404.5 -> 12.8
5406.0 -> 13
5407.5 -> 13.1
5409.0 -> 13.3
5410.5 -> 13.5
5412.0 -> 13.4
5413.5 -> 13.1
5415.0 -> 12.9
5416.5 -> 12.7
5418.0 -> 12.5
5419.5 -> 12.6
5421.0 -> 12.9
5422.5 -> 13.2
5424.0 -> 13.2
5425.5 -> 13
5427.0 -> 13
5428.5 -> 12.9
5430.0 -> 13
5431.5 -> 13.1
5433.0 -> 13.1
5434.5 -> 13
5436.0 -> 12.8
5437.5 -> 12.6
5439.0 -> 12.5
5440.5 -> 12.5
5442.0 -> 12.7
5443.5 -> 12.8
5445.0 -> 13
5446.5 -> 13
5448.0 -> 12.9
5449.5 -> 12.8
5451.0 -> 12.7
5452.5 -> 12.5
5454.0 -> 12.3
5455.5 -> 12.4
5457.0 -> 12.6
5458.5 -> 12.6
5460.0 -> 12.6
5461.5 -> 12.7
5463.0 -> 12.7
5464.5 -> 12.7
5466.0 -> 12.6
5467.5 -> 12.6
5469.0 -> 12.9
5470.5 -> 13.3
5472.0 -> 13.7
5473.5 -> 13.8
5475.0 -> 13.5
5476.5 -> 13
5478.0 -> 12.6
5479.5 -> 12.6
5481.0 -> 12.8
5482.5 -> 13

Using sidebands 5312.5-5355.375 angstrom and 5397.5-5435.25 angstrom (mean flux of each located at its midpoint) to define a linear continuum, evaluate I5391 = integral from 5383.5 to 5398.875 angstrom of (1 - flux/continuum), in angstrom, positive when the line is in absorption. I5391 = 0.5 angstrom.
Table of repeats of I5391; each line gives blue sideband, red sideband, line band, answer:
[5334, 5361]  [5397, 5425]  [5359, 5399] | 0.7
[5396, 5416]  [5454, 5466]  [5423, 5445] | -0.3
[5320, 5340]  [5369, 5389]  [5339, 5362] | -0.7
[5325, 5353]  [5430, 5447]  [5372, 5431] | 0.7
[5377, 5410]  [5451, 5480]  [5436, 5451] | 0.0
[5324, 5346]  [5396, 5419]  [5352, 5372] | -0.3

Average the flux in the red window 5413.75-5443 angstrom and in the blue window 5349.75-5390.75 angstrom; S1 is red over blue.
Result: 0.98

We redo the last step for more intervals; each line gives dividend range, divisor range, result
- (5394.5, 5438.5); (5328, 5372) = 0.97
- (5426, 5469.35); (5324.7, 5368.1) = 0.96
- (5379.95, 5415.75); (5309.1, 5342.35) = 0.98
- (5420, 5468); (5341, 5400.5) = 0.98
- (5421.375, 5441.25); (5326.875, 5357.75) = 0.97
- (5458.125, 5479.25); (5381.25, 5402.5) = 1.03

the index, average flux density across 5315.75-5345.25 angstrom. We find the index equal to 13.1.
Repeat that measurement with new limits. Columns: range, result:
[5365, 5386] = 13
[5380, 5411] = 12.7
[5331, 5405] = 13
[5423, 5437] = 13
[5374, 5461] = 12.8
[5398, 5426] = 12.9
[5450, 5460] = 12.5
